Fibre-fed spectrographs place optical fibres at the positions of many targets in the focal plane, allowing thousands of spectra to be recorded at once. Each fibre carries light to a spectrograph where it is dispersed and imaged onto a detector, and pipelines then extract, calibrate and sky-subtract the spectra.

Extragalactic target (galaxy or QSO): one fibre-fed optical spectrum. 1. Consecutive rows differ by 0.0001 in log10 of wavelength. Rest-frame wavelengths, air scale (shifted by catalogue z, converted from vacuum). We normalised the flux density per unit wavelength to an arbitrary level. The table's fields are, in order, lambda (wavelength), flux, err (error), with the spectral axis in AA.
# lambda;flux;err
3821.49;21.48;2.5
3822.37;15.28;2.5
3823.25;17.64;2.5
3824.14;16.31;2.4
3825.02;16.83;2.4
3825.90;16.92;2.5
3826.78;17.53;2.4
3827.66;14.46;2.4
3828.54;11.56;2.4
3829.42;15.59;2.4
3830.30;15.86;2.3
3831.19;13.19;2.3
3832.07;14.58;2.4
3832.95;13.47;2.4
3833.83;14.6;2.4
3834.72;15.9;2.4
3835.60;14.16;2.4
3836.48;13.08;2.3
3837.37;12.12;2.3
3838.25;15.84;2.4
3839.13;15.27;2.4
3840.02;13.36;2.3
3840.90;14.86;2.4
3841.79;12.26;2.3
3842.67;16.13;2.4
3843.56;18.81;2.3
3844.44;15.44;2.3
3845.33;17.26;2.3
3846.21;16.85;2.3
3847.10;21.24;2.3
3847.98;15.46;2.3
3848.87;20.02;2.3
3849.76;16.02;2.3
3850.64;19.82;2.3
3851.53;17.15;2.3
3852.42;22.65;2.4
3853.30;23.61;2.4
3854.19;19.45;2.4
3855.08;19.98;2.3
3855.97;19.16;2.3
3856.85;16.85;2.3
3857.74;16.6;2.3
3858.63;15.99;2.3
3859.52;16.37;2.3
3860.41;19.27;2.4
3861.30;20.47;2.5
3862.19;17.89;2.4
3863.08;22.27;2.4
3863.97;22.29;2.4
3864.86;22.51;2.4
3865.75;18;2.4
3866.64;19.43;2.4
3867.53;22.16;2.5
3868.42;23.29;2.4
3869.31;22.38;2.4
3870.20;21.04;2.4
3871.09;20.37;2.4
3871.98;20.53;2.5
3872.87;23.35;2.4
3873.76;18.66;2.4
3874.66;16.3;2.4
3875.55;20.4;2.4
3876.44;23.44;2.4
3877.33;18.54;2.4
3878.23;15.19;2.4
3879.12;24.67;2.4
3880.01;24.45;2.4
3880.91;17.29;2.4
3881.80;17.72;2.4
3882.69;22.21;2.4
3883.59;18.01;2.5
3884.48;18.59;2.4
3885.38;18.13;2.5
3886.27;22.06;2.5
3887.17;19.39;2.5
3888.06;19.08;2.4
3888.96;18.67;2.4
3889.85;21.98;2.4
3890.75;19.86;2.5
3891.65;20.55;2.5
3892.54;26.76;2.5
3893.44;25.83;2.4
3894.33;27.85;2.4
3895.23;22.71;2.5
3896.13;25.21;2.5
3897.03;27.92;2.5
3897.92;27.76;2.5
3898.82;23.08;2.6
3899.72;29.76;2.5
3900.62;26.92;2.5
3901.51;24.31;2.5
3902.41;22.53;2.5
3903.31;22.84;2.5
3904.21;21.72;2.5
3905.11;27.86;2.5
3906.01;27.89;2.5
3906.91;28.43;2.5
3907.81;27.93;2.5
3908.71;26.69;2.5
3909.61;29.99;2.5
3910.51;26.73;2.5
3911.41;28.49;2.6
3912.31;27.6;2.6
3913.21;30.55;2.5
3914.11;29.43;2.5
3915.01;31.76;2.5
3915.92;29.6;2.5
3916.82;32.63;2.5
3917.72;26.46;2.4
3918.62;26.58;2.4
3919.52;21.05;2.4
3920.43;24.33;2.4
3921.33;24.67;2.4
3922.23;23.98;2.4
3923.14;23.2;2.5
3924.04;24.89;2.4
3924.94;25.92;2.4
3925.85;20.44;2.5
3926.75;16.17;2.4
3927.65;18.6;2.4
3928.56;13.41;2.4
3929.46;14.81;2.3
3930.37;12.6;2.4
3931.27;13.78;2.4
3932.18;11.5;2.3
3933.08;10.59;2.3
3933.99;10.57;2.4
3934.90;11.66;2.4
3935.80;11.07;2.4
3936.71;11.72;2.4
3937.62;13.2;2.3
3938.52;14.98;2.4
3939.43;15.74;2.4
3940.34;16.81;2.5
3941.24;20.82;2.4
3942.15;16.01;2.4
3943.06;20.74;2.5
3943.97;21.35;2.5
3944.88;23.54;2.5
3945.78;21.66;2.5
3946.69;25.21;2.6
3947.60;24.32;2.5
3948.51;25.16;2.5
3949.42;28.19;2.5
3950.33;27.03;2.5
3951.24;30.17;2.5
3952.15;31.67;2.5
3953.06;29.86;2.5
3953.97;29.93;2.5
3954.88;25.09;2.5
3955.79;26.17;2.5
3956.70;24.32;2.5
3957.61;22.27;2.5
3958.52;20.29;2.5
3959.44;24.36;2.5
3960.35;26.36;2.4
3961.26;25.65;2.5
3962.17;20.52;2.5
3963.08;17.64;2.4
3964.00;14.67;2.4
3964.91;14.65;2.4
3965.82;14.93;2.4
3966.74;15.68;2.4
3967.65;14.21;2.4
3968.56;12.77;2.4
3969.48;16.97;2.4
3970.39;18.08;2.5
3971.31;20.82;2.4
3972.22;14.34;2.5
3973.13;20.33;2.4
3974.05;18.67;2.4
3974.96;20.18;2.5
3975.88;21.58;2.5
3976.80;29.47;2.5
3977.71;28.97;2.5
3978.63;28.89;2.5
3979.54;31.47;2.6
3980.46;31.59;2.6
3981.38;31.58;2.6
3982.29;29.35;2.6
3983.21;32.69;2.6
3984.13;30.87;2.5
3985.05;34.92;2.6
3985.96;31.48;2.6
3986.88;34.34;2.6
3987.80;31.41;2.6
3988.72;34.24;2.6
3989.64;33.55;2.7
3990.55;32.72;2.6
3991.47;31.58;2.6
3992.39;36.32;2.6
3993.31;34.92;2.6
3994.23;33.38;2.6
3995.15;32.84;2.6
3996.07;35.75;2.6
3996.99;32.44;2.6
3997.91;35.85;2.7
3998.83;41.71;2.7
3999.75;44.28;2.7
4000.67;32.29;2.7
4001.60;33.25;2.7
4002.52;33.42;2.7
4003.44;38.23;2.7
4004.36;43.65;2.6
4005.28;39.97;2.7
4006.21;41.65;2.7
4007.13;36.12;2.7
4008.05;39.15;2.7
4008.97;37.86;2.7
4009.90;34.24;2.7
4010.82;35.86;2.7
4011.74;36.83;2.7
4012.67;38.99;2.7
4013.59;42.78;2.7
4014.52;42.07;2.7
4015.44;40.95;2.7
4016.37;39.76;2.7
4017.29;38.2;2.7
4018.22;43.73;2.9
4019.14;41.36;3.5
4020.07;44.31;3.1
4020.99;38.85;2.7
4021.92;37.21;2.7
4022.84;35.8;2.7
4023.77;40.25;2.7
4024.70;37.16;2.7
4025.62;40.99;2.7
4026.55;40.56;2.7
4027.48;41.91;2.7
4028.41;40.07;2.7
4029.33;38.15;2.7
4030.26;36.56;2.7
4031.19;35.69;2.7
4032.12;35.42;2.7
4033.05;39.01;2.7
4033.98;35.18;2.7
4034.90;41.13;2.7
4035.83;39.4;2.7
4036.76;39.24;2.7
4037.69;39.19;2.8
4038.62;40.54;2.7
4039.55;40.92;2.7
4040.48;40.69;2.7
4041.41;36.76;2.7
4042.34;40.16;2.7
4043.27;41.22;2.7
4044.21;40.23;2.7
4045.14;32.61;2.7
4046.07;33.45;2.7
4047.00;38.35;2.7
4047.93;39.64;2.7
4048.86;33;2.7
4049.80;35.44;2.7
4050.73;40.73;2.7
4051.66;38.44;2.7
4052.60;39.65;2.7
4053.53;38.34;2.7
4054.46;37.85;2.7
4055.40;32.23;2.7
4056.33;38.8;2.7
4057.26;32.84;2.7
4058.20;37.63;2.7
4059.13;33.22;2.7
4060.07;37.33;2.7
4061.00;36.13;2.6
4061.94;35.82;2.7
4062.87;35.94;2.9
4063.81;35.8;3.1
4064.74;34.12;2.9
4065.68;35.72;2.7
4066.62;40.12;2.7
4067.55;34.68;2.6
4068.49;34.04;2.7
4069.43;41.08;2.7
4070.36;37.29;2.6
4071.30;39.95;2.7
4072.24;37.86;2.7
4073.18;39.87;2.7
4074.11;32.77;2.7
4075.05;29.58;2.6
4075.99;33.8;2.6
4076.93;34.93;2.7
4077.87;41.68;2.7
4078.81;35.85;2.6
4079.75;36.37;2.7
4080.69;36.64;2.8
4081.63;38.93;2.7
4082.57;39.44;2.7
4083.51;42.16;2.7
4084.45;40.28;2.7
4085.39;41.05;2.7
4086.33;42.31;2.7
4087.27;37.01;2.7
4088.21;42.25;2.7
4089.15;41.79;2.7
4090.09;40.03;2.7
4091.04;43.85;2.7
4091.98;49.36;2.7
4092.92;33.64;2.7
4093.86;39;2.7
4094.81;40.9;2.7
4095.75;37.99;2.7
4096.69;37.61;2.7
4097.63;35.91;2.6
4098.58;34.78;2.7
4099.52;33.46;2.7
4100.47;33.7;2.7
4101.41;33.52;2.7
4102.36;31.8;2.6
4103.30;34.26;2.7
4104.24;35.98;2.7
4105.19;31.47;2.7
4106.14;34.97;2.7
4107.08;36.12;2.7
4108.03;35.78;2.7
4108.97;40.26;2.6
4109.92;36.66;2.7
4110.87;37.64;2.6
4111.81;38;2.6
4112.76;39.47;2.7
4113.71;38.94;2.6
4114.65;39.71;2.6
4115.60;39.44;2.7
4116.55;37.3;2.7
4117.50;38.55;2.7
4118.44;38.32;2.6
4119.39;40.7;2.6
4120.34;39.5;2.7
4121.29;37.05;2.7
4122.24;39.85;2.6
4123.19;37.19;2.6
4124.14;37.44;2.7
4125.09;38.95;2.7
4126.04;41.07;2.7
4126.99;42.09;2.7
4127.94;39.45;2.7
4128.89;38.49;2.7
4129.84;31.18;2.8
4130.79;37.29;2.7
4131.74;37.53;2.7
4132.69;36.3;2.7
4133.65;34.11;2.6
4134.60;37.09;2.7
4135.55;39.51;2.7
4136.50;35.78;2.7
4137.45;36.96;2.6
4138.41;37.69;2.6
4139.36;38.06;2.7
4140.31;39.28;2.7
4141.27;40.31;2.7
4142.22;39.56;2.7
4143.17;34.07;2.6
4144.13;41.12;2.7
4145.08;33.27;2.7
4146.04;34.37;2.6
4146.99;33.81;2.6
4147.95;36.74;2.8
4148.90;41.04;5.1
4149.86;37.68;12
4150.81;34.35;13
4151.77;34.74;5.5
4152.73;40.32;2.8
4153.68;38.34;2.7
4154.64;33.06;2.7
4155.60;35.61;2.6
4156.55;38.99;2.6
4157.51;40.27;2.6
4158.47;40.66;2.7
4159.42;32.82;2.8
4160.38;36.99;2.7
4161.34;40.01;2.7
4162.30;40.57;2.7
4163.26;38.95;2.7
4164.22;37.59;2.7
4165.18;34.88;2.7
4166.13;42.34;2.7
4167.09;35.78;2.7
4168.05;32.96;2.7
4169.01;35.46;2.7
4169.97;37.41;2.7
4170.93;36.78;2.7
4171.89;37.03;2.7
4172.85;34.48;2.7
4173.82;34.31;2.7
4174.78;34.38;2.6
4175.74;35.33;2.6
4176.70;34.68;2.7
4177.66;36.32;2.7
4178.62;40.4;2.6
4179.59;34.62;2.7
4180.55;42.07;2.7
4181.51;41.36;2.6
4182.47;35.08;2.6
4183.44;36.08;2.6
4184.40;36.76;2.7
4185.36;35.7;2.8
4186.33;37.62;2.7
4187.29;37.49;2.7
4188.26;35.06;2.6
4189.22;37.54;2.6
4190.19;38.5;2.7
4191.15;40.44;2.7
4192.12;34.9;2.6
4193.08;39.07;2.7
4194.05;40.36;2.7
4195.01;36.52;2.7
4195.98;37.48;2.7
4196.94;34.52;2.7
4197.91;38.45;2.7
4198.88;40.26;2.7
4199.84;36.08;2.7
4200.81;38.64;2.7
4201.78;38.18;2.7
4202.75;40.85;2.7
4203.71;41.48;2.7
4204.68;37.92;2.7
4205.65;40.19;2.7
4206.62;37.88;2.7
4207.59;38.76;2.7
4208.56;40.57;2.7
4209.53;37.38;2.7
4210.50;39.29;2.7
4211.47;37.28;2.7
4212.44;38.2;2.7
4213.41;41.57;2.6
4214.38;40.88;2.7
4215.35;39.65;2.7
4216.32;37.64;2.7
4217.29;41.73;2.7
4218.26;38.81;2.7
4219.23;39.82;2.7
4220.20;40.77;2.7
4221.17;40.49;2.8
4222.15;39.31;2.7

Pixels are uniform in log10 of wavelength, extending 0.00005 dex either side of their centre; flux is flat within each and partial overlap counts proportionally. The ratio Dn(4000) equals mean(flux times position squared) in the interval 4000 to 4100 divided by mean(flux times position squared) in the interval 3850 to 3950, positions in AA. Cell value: 1.91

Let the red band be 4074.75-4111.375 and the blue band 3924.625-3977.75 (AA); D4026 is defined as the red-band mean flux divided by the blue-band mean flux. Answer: 1.90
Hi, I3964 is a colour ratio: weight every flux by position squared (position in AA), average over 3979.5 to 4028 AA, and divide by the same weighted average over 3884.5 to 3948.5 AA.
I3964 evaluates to 1.7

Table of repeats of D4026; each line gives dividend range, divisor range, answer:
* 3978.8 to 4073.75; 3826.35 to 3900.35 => 1.93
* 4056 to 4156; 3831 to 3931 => 1.78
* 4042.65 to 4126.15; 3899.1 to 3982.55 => 1.67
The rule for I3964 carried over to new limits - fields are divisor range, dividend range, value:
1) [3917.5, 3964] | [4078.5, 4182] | 1.98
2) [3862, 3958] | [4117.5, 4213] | 1.91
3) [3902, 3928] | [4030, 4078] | 1.54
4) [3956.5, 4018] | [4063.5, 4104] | 1.31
